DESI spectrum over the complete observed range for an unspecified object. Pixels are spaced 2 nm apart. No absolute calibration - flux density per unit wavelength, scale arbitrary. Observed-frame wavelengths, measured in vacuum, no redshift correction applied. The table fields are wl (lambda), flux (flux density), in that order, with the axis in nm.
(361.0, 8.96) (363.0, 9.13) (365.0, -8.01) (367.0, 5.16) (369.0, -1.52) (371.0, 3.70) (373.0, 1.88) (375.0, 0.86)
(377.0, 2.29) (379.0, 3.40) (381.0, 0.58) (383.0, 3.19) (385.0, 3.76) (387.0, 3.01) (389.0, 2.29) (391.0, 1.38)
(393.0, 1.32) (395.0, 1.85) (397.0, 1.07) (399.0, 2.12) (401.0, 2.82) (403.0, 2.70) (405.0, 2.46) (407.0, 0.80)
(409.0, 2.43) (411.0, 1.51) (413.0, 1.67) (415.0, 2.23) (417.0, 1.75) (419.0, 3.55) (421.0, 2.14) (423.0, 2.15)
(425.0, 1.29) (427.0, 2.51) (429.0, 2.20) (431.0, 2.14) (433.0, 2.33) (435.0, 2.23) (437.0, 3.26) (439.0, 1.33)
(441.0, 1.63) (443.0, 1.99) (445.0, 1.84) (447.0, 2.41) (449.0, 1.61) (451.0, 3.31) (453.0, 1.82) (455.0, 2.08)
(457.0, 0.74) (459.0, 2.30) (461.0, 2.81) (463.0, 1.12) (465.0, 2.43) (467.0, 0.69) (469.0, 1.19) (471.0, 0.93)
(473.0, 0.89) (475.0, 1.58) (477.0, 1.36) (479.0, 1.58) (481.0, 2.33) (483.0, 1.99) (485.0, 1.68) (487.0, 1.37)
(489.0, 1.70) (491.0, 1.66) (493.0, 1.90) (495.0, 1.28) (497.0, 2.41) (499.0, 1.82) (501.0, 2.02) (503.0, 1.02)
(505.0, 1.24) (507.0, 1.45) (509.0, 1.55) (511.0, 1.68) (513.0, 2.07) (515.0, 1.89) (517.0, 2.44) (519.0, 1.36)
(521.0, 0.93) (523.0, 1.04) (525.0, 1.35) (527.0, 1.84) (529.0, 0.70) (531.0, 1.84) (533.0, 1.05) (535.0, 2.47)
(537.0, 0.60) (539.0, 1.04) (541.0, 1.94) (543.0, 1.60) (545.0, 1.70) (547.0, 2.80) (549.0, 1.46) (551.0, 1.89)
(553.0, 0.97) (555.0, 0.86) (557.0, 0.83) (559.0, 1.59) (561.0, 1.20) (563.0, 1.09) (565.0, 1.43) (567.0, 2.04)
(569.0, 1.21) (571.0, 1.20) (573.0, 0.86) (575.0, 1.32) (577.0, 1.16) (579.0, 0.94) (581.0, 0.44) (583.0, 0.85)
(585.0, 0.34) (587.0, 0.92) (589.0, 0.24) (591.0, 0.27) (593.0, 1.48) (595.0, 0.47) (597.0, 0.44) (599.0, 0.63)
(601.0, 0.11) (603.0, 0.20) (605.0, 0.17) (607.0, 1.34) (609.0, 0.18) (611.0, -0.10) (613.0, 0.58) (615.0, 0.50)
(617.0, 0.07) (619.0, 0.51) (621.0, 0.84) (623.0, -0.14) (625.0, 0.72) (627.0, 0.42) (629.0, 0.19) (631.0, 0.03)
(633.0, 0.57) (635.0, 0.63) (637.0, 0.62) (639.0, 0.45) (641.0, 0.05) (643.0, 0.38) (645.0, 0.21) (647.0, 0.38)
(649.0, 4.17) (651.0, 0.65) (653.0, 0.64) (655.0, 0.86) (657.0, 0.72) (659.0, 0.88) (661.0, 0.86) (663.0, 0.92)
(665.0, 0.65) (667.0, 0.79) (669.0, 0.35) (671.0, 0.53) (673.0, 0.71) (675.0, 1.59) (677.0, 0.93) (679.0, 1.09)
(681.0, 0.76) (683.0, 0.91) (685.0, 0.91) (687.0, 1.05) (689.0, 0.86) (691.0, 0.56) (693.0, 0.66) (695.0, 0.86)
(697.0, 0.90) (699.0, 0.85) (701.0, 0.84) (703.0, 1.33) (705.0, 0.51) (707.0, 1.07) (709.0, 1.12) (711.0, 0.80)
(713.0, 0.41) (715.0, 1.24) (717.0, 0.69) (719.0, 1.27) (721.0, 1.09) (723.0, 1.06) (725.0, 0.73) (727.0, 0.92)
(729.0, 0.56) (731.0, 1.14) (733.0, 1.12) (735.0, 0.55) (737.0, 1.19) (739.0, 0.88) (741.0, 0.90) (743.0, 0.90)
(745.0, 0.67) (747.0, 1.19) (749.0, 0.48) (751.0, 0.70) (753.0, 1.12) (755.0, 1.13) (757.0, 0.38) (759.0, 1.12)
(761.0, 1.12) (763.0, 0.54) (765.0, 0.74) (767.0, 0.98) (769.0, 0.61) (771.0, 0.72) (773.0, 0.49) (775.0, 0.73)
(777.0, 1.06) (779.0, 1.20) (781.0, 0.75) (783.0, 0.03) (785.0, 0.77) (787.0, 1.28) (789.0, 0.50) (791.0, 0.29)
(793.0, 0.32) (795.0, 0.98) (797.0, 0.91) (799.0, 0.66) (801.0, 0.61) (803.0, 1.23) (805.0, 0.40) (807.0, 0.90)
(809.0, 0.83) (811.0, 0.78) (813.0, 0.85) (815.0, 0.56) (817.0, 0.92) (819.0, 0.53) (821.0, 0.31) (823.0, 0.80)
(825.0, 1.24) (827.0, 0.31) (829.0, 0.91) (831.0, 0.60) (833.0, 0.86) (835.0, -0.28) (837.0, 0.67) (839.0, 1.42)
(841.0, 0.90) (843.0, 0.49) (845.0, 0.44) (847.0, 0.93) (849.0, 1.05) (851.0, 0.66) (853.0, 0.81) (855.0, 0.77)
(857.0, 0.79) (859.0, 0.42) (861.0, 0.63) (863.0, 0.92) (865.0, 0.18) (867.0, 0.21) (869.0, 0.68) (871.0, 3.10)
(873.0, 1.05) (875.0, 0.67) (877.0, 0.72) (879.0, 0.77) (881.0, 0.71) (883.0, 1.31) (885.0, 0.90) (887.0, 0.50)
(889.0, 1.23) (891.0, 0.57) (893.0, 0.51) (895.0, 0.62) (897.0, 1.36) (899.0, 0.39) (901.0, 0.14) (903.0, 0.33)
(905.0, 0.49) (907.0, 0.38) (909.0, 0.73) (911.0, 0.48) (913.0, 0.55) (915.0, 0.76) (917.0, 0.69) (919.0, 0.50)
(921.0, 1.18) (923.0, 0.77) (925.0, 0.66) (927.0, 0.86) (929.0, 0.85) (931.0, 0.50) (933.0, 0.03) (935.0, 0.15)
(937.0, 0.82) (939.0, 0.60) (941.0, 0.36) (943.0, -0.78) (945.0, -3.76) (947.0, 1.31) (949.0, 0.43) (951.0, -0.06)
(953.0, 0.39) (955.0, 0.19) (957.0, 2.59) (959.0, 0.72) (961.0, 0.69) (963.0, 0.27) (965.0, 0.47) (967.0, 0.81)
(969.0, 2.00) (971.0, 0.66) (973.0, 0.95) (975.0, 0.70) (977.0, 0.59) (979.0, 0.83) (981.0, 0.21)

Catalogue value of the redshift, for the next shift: 0.740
